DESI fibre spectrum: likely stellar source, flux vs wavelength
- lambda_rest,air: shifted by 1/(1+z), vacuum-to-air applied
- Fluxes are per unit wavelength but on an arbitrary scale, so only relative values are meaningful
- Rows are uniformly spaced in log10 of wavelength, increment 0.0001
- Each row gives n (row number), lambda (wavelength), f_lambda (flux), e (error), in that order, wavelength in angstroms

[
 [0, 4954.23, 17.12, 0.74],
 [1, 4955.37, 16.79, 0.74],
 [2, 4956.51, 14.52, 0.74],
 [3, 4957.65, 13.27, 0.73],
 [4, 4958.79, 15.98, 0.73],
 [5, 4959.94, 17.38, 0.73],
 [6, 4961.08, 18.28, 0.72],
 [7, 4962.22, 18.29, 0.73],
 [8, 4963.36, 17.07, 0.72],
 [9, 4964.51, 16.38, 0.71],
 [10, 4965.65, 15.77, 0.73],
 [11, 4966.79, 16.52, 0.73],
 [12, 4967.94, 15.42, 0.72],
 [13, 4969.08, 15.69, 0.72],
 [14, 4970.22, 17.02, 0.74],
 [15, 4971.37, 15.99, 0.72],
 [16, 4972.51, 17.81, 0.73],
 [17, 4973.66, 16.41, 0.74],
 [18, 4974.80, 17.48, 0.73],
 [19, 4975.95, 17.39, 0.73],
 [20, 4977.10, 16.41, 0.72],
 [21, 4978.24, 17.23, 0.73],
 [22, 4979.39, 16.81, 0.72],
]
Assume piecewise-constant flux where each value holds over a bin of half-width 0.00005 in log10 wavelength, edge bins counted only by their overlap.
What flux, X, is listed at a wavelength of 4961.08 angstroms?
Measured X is 18.28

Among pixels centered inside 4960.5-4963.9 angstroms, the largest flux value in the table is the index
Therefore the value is 18.29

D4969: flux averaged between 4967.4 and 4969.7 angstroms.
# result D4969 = 15.6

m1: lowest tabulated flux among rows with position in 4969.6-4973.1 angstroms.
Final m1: 15.99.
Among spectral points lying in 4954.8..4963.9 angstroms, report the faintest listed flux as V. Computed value 13.27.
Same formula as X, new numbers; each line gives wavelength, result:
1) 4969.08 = 15.69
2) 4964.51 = 16.38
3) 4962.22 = 18.29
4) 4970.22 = 17.02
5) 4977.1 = 16.41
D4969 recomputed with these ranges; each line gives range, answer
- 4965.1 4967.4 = 16.1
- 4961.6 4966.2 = 16.9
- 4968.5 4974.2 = 16.6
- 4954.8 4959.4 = 15.1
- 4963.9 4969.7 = 16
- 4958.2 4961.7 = 17.2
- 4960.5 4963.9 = 17.9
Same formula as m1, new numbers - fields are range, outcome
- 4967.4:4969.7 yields 15.42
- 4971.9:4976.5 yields 16.41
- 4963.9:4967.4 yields 15.77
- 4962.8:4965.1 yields 16.38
